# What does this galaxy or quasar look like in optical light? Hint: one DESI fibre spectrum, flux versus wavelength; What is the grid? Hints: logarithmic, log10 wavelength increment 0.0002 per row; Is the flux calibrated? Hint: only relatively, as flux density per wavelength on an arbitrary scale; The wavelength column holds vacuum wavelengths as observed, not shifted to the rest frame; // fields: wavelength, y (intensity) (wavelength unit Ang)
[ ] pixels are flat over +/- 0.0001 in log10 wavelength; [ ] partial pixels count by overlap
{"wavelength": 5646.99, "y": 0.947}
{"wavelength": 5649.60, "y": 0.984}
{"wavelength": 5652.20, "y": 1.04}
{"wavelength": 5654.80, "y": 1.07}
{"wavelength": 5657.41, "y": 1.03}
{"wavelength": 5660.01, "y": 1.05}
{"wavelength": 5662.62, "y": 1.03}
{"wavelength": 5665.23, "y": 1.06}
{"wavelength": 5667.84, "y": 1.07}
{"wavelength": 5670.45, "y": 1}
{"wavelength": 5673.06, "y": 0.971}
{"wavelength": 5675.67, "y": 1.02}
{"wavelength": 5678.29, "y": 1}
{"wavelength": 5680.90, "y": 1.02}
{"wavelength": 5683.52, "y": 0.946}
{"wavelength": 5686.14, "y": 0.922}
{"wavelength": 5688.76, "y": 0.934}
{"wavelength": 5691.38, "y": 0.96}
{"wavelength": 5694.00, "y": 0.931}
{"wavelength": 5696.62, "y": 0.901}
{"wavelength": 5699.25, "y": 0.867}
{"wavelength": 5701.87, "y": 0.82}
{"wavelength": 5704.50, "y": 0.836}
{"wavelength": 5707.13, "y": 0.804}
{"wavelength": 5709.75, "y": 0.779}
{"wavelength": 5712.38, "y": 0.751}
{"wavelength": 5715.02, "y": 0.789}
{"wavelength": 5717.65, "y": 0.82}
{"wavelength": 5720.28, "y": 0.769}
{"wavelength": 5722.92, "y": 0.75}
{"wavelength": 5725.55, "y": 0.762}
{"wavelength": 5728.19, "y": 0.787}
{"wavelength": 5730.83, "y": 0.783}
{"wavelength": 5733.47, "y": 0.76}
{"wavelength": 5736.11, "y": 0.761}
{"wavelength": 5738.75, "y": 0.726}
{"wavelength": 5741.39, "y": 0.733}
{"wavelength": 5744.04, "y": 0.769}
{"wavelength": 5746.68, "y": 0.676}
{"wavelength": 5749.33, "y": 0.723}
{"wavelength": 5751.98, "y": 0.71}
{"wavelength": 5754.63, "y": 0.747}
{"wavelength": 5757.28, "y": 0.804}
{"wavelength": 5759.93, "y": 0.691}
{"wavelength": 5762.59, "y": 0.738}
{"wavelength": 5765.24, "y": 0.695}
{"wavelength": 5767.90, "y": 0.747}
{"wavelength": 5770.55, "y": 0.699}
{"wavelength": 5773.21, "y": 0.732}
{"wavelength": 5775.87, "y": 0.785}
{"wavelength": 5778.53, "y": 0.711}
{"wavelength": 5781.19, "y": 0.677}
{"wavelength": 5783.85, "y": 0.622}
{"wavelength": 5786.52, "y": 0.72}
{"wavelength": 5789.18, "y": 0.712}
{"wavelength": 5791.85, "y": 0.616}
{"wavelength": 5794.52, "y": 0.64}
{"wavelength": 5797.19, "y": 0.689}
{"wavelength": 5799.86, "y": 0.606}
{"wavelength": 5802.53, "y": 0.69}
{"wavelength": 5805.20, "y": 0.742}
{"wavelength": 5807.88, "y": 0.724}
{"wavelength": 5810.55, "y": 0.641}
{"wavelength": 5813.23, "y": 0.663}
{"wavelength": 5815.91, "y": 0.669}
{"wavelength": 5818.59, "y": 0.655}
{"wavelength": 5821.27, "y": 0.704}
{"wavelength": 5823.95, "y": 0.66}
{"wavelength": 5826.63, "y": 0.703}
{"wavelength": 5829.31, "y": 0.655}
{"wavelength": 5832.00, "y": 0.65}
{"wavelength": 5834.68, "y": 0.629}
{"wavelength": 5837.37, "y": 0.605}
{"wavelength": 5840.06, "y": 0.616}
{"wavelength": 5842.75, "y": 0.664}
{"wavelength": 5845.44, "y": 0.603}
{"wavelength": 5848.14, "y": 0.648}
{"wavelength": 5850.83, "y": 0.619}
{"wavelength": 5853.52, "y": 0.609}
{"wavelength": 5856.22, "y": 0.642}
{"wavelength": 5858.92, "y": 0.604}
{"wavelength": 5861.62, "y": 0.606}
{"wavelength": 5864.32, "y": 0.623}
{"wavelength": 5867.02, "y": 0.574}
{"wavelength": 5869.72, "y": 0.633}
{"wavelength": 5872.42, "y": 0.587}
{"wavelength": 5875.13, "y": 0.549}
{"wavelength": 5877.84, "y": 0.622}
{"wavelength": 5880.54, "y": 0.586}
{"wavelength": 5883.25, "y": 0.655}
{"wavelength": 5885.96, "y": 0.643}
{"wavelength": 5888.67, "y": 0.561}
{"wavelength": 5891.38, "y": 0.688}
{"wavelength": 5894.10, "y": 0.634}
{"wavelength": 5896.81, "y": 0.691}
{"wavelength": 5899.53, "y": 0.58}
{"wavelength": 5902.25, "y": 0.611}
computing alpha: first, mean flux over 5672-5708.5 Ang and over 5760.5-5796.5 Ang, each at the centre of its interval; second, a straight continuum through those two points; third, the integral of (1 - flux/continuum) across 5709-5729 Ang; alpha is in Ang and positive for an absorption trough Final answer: 1.75 Ang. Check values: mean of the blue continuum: 0.923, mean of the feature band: 0.775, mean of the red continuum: 0.699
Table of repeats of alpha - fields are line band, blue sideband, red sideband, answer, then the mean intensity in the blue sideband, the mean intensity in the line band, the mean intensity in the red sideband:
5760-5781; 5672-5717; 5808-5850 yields 0.9 Ang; 0.895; 0.724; 0.653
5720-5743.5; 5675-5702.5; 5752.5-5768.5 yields 1.7 Ang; 0.939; 0.759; 0.735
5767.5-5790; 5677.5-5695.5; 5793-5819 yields 0.8 Ang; 0.957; 0.71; 0.672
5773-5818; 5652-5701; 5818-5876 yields 3.3 Ang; 0.988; 0.683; 0.629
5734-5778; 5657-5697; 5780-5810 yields 2.5 Ang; 0.992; 0.734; 0.675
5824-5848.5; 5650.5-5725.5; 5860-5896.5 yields 1.5 Ang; 0.924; 0.642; 0.615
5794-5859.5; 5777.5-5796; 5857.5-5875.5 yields -2.0 Ang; 0.671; 0.654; 0.599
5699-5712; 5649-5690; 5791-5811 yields 1.5 Ang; 1.01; 0.813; 0.671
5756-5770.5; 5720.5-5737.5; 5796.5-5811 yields 0.0 Ang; 0.767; 0.732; 0.684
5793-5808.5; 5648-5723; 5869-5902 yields 1.5 Ang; 0.931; 0.679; 0.619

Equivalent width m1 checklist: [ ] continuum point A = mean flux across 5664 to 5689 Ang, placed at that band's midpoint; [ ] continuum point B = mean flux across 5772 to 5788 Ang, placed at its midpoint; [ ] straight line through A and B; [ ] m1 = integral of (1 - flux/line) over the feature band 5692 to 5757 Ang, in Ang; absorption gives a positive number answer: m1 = 6.0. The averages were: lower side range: 0.997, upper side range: 0.708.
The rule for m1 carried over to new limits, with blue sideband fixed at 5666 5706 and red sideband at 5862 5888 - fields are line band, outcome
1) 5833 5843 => 0.71 Ang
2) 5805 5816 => 0.59 Ang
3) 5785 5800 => 1.74 Ang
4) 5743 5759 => 1.80 Ang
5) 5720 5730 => 1.25 Ang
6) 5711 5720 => 1.10 Ang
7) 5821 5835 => 0.50 Ang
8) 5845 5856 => 0.46 Ang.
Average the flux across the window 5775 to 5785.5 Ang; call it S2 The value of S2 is 0.696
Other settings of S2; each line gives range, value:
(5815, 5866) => 0.64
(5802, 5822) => 0.685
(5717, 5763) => 0.75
